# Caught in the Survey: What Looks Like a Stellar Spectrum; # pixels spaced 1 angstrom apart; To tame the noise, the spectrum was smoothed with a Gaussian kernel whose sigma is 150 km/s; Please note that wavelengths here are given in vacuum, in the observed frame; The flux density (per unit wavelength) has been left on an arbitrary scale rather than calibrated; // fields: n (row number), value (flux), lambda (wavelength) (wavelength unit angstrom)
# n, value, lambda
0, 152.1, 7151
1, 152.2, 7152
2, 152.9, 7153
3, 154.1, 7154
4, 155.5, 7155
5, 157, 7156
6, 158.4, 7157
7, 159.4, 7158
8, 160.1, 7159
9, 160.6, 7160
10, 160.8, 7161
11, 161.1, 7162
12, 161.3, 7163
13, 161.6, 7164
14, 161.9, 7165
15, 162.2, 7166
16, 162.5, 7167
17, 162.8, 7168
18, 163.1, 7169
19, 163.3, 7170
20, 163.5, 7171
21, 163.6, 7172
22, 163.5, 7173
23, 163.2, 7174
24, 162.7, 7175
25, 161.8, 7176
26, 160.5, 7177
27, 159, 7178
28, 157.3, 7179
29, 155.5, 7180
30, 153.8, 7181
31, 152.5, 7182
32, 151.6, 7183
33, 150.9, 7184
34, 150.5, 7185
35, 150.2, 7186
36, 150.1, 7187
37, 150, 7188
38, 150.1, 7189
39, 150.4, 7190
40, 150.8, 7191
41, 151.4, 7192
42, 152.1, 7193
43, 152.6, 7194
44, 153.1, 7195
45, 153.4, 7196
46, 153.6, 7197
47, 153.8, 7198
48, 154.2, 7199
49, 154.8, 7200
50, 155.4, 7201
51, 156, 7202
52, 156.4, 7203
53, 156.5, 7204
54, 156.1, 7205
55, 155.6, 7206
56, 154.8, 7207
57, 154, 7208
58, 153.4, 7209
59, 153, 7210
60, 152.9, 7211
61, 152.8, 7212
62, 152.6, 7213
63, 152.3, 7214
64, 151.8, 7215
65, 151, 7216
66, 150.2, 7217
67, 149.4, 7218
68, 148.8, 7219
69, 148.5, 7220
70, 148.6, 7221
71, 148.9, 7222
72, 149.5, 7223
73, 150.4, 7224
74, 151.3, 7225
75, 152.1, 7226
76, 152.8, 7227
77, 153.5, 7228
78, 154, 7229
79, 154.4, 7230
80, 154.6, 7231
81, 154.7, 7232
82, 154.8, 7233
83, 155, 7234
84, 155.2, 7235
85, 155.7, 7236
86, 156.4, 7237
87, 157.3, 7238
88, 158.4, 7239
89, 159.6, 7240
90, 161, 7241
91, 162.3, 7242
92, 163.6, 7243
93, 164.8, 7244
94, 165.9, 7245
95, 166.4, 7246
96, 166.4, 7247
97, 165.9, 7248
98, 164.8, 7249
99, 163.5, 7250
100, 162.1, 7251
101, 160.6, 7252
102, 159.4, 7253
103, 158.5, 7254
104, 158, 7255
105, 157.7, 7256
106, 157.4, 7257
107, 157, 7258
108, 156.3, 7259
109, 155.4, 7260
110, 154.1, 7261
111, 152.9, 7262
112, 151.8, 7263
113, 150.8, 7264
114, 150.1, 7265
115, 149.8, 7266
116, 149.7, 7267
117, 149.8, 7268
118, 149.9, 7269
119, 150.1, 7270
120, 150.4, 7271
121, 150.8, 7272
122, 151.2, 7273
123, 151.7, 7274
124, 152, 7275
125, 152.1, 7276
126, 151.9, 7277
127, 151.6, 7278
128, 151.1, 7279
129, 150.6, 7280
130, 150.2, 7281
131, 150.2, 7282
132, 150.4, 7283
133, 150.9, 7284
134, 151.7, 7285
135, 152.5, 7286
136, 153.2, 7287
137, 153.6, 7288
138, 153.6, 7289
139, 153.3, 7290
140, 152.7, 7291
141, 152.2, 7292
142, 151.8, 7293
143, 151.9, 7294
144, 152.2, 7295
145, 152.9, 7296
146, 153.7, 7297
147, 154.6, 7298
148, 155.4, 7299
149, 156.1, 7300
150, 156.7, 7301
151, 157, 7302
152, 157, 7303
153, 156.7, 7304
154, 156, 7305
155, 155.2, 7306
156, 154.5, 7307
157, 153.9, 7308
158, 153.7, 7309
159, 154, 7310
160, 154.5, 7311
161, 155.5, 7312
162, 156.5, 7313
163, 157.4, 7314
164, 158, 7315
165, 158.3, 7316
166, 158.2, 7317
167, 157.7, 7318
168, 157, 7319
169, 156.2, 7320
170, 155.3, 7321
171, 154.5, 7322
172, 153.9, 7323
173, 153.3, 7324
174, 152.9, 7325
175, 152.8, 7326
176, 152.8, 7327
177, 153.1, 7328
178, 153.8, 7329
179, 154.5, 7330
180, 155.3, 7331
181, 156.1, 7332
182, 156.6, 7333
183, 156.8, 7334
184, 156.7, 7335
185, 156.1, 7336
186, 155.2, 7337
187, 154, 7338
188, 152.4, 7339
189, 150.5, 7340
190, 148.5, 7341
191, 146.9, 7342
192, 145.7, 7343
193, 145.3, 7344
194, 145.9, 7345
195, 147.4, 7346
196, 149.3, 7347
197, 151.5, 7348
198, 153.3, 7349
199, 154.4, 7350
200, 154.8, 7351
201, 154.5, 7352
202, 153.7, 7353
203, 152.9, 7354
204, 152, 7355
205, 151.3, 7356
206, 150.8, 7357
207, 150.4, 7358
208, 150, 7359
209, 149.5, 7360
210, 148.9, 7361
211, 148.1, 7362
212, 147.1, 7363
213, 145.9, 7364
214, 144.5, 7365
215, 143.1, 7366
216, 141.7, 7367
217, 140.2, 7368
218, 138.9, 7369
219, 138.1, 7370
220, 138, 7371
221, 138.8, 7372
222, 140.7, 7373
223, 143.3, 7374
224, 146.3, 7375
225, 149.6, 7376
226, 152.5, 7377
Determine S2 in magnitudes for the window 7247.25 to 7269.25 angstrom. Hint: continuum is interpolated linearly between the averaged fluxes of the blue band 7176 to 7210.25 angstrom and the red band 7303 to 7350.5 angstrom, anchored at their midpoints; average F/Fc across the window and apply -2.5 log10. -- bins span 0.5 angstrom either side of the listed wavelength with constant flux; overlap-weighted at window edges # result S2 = -0.02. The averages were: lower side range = 154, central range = 156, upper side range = 154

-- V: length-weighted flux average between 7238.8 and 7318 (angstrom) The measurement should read 155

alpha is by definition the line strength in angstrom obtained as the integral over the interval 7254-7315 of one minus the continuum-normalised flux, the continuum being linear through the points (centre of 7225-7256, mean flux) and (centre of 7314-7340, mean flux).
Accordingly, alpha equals 1.4 angstrom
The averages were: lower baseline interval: 159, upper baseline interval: 155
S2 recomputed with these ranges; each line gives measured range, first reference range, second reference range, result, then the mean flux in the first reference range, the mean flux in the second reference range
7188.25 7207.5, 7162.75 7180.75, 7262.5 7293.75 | 0.037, 162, 151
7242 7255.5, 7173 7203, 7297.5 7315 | -0.055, 154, 156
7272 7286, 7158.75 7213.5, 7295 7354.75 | 0.025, 156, 154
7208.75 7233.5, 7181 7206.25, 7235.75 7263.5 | 0.031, 153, 160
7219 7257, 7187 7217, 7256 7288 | -0.034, 153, 152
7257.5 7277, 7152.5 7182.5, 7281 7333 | 0.029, 160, 154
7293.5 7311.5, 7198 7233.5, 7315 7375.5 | -0.025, 153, 150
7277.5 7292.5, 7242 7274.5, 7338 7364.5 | 0.022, 157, 150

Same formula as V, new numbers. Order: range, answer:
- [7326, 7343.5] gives 153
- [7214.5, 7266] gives 156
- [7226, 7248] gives 158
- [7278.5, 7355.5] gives 154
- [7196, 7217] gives 154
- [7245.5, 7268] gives 157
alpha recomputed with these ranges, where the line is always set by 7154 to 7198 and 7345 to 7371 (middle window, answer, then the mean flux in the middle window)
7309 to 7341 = -1.1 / 155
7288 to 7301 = -0.2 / 154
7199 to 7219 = 0.3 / 154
